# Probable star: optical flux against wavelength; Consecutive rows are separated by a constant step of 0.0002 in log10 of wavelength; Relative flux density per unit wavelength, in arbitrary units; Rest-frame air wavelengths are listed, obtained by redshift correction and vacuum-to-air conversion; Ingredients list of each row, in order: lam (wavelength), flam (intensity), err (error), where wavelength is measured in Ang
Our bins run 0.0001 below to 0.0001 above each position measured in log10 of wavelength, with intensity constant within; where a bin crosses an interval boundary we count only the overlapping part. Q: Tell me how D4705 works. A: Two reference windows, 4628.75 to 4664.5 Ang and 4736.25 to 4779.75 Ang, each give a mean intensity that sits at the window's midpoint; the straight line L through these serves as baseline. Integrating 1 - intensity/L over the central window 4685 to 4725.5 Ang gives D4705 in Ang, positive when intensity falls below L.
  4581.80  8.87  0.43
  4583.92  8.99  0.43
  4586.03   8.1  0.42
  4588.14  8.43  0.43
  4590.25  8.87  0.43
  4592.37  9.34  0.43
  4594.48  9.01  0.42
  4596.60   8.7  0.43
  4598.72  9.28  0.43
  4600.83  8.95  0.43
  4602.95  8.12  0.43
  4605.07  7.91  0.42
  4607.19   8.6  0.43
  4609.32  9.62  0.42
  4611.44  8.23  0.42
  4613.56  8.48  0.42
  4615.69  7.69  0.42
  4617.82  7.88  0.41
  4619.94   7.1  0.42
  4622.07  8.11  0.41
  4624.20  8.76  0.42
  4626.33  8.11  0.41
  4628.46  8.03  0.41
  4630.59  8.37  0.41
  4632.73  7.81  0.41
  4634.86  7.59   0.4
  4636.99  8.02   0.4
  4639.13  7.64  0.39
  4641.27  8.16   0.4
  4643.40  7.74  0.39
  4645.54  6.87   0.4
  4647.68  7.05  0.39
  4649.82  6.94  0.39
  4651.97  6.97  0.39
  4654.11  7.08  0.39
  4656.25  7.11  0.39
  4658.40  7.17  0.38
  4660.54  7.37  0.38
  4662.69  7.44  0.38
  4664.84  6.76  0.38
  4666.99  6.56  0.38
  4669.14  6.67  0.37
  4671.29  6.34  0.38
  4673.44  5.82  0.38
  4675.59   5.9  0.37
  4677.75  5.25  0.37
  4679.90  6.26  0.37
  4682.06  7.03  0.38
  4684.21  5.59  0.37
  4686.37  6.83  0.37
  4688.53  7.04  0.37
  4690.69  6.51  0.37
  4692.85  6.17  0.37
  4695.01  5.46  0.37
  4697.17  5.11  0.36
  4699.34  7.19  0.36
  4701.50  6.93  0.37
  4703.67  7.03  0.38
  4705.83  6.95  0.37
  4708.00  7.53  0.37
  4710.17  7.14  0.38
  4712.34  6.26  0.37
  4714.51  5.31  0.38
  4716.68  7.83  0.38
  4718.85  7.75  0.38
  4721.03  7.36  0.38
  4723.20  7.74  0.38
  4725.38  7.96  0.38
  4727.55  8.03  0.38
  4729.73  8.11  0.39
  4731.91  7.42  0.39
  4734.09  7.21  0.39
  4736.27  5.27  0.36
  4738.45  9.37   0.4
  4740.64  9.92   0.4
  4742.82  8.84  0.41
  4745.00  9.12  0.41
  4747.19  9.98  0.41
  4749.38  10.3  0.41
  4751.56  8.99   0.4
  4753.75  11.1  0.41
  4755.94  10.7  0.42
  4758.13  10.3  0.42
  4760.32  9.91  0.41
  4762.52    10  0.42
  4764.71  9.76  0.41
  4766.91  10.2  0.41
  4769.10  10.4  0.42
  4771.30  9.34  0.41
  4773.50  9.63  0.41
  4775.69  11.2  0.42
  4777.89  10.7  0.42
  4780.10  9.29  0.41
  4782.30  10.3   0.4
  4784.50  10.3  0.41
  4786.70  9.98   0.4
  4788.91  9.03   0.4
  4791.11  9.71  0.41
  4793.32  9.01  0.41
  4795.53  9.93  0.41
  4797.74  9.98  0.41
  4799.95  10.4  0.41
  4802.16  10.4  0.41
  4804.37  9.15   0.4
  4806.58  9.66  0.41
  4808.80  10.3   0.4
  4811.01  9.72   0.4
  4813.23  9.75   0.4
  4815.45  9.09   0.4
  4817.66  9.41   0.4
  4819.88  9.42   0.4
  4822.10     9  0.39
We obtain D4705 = 8.9 Ang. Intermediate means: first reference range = 7.46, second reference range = 9.85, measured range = 6.81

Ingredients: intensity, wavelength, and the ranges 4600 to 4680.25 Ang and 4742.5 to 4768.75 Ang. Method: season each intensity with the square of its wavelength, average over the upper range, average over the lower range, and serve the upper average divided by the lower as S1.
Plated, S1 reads 1.40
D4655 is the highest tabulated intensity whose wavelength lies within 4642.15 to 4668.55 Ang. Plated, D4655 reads 7.74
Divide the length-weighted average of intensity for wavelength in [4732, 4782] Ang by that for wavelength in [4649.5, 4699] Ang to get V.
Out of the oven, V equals 1.48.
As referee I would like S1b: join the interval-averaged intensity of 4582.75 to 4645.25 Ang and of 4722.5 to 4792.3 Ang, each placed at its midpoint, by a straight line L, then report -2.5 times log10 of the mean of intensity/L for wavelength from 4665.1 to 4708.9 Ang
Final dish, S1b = 0.35 mag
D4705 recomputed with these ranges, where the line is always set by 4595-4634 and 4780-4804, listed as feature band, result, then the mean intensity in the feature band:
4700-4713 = 3.0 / 7.01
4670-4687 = 5.3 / 6.12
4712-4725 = 2.9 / 7.14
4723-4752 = 2.9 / 8.46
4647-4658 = 2.1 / 7.03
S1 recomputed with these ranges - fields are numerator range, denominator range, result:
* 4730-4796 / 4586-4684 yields 1.32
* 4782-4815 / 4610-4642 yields 1.32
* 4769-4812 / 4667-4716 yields 1.62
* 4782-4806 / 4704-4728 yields 1.40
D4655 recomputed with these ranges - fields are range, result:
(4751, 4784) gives 11.2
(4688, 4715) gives 7.53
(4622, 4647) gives 8.76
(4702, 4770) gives 11.1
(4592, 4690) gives 9.62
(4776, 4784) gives 10.7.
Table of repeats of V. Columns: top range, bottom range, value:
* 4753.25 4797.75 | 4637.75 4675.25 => 1.43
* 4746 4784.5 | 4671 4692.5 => 1.62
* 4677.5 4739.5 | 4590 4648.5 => 0.84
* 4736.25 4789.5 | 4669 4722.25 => 1.51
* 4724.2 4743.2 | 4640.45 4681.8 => 1.17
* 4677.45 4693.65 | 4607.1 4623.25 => 0.78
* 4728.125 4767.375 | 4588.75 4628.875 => 1.09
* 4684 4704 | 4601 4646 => 0.79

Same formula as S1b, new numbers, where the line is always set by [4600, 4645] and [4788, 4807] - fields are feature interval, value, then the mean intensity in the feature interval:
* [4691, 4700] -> 0.42 mag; 5.97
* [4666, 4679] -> 0.37 mag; 6.09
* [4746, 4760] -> -0.10 mag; 10.2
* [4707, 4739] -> 0.23 mag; 7.32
